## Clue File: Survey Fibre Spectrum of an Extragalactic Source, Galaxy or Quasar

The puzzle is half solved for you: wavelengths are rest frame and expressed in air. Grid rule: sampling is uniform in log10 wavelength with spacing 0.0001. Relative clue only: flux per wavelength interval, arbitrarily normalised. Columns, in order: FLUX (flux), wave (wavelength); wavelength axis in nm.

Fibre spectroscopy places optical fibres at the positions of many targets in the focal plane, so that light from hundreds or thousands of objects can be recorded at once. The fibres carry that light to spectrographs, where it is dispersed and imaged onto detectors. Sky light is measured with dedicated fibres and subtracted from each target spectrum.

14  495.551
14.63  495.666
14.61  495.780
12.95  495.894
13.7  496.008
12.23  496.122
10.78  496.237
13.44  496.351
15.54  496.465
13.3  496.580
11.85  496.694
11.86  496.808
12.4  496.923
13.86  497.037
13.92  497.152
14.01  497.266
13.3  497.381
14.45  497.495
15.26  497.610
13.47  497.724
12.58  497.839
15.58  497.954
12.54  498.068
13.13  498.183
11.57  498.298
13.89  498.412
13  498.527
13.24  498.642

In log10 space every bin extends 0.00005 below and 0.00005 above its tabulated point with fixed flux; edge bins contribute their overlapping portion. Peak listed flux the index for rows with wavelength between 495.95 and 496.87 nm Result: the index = 15.54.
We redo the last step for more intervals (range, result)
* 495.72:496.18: 14.61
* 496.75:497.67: 15.26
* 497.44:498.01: 15.58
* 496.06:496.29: 12.23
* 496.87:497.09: 13.86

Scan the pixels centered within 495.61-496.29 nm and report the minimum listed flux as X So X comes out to 10.78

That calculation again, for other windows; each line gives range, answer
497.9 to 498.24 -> 12.54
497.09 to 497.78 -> 13.3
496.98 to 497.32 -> 13.86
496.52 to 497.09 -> 11.85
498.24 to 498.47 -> 11.57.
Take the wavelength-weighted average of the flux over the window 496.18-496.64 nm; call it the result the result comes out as 13.3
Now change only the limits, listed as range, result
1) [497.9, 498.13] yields 14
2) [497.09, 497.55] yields 13.9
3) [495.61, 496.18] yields 13.6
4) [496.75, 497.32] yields 13.2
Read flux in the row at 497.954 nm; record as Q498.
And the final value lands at 15.58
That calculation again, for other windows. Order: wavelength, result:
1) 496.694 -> 11.85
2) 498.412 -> 13.89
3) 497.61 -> 15.26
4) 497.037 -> 13.86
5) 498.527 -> 13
